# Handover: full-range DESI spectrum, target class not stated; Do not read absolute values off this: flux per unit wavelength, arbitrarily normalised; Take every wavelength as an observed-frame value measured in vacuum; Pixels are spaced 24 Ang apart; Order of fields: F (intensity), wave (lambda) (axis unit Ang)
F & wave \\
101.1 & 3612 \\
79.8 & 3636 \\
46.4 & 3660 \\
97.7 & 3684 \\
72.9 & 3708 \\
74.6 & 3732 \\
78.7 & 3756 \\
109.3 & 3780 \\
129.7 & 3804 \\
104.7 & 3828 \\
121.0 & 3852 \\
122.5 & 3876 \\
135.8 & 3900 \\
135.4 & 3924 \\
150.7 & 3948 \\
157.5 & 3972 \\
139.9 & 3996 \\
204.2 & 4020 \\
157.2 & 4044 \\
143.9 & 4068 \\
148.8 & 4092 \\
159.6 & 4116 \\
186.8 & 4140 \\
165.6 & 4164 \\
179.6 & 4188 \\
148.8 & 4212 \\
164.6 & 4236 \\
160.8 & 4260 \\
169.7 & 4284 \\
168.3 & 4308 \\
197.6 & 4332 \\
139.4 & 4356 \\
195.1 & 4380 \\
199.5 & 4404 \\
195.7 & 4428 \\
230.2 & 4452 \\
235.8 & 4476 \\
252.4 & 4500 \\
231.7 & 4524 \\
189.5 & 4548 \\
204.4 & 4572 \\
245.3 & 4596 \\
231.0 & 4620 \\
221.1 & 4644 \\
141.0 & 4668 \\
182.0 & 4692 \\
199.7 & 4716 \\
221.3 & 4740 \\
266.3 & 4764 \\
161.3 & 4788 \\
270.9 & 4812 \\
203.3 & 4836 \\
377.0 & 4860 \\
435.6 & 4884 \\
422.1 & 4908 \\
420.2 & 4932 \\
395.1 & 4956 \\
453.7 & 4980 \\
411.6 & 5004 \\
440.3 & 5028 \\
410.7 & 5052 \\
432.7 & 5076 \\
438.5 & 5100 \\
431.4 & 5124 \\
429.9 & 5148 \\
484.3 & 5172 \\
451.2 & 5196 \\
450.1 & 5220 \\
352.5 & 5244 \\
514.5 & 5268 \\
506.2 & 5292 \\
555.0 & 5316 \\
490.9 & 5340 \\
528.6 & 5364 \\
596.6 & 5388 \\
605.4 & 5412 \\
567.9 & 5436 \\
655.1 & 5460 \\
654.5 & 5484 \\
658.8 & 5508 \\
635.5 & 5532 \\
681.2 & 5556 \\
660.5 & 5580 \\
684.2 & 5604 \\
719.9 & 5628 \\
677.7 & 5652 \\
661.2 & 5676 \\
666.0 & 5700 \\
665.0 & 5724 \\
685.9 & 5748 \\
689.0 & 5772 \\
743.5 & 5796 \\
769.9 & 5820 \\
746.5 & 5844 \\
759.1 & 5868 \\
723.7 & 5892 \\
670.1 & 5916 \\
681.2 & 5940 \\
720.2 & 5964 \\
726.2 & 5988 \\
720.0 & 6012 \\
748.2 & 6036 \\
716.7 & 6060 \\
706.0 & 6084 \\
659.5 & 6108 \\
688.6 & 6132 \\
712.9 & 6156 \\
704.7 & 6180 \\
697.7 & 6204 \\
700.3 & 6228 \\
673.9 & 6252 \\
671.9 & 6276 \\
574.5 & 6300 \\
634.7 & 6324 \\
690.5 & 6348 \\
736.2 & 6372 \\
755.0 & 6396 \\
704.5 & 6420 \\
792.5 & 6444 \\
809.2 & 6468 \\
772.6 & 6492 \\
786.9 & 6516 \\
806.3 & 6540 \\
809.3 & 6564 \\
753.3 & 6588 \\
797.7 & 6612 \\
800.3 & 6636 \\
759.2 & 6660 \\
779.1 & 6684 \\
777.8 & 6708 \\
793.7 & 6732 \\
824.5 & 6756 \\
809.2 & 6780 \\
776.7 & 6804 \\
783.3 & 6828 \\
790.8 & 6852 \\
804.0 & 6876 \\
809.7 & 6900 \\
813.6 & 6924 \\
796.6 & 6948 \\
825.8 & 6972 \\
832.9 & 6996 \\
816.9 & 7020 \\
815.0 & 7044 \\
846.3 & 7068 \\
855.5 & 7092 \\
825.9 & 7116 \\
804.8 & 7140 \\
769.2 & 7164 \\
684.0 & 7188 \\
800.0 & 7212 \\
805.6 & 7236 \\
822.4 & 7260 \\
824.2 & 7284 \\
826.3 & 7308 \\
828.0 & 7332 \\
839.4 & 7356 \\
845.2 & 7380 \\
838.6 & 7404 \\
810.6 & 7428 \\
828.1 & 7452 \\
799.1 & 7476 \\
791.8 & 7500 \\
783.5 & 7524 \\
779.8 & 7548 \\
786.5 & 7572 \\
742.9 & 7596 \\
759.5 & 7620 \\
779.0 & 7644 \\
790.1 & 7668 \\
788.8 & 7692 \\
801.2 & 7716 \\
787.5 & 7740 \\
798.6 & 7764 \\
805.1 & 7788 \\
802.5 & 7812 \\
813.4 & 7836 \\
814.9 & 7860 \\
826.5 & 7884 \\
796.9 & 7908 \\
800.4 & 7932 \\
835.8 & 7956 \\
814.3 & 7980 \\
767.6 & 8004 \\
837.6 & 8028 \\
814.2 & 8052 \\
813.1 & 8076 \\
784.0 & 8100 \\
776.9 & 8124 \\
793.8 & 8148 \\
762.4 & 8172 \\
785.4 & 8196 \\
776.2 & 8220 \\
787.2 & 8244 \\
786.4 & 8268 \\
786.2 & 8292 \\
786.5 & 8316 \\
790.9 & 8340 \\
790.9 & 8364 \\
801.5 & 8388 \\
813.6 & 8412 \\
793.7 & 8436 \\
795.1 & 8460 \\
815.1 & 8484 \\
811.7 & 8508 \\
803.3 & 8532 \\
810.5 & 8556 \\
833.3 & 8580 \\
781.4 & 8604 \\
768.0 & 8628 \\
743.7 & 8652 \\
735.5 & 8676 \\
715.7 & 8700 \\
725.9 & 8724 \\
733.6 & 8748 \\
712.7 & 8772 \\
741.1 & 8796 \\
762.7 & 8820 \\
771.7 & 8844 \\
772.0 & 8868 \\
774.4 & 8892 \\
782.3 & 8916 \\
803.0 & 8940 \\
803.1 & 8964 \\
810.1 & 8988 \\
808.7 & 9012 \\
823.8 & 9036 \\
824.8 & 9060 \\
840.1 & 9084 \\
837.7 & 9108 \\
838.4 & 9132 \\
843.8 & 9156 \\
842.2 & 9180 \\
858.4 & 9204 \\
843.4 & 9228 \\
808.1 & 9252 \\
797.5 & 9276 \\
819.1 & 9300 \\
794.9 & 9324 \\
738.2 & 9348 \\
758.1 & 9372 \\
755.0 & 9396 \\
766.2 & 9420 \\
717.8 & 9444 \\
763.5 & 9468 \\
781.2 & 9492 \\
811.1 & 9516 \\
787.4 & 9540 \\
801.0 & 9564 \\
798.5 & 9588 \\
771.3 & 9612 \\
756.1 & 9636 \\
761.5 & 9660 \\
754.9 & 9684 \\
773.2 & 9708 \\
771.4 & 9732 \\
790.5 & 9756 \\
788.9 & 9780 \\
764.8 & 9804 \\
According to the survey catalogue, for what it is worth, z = 0.22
